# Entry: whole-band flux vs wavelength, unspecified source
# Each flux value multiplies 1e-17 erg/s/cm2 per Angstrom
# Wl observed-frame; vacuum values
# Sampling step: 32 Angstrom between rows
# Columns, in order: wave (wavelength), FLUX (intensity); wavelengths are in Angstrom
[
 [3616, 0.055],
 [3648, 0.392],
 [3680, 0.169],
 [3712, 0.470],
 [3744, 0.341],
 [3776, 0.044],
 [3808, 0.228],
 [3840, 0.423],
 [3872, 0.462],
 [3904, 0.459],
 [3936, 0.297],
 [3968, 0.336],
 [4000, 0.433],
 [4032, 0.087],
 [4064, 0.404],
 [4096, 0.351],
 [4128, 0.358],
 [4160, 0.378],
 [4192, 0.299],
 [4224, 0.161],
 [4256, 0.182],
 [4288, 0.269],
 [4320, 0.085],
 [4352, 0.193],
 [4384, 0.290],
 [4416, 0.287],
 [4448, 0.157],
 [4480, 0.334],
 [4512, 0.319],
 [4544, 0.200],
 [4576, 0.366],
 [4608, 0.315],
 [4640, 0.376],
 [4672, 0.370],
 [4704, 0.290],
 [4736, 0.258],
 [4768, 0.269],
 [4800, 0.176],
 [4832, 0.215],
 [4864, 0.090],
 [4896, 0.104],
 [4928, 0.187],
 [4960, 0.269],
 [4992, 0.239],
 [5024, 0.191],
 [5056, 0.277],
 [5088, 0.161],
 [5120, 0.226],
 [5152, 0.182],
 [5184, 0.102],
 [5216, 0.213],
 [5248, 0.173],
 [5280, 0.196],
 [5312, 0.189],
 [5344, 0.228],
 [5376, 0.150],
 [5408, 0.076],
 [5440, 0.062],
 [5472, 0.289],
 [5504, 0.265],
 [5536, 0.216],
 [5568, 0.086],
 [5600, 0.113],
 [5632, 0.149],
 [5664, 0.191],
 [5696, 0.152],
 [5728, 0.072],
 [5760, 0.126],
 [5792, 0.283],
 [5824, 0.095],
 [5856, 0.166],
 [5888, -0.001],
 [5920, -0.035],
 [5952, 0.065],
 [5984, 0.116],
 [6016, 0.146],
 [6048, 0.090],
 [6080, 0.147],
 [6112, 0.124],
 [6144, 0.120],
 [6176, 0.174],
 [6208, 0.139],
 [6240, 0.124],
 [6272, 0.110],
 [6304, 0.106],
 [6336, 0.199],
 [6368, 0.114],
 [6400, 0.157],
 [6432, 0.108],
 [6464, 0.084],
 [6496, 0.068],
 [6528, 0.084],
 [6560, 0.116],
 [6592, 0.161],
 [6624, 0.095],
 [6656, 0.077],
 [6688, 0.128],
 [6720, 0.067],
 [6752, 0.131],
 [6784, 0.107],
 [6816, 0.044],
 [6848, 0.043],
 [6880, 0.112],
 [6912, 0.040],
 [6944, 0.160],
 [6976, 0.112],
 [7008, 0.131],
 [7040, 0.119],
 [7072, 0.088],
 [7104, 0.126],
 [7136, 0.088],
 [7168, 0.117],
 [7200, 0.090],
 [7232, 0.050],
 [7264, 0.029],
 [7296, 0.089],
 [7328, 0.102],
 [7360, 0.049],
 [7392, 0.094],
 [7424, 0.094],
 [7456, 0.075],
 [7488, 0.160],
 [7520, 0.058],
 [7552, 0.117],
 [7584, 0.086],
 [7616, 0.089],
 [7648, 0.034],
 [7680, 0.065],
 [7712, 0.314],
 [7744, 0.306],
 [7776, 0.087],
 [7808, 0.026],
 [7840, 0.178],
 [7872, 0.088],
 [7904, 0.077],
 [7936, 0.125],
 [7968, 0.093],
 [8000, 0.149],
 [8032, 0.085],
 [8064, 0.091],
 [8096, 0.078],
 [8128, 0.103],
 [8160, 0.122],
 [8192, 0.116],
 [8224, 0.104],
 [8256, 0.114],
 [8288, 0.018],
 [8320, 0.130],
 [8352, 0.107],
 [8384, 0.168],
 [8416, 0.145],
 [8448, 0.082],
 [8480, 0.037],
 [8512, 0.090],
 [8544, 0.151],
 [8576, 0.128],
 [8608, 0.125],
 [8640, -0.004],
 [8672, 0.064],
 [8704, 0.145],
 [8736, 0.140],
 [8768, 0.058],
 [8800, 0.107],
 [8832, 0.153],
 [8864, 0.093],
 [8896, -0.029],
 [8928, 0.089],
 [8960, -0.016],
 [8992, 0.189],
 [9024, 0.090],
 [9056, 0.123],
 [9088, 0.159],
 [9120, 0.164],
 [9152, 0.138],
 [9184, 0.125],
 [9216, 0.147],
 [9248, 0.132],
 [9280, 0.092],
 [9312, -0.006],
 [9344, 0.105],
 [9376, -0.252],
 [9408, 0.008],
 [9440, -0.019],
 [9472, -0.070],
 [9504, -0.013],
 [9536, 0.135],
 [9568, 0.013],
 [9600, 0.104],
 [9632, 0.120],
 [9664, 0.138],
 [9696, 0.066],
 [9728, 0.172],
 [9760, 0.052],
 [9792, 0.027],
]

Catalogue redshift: 1.072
